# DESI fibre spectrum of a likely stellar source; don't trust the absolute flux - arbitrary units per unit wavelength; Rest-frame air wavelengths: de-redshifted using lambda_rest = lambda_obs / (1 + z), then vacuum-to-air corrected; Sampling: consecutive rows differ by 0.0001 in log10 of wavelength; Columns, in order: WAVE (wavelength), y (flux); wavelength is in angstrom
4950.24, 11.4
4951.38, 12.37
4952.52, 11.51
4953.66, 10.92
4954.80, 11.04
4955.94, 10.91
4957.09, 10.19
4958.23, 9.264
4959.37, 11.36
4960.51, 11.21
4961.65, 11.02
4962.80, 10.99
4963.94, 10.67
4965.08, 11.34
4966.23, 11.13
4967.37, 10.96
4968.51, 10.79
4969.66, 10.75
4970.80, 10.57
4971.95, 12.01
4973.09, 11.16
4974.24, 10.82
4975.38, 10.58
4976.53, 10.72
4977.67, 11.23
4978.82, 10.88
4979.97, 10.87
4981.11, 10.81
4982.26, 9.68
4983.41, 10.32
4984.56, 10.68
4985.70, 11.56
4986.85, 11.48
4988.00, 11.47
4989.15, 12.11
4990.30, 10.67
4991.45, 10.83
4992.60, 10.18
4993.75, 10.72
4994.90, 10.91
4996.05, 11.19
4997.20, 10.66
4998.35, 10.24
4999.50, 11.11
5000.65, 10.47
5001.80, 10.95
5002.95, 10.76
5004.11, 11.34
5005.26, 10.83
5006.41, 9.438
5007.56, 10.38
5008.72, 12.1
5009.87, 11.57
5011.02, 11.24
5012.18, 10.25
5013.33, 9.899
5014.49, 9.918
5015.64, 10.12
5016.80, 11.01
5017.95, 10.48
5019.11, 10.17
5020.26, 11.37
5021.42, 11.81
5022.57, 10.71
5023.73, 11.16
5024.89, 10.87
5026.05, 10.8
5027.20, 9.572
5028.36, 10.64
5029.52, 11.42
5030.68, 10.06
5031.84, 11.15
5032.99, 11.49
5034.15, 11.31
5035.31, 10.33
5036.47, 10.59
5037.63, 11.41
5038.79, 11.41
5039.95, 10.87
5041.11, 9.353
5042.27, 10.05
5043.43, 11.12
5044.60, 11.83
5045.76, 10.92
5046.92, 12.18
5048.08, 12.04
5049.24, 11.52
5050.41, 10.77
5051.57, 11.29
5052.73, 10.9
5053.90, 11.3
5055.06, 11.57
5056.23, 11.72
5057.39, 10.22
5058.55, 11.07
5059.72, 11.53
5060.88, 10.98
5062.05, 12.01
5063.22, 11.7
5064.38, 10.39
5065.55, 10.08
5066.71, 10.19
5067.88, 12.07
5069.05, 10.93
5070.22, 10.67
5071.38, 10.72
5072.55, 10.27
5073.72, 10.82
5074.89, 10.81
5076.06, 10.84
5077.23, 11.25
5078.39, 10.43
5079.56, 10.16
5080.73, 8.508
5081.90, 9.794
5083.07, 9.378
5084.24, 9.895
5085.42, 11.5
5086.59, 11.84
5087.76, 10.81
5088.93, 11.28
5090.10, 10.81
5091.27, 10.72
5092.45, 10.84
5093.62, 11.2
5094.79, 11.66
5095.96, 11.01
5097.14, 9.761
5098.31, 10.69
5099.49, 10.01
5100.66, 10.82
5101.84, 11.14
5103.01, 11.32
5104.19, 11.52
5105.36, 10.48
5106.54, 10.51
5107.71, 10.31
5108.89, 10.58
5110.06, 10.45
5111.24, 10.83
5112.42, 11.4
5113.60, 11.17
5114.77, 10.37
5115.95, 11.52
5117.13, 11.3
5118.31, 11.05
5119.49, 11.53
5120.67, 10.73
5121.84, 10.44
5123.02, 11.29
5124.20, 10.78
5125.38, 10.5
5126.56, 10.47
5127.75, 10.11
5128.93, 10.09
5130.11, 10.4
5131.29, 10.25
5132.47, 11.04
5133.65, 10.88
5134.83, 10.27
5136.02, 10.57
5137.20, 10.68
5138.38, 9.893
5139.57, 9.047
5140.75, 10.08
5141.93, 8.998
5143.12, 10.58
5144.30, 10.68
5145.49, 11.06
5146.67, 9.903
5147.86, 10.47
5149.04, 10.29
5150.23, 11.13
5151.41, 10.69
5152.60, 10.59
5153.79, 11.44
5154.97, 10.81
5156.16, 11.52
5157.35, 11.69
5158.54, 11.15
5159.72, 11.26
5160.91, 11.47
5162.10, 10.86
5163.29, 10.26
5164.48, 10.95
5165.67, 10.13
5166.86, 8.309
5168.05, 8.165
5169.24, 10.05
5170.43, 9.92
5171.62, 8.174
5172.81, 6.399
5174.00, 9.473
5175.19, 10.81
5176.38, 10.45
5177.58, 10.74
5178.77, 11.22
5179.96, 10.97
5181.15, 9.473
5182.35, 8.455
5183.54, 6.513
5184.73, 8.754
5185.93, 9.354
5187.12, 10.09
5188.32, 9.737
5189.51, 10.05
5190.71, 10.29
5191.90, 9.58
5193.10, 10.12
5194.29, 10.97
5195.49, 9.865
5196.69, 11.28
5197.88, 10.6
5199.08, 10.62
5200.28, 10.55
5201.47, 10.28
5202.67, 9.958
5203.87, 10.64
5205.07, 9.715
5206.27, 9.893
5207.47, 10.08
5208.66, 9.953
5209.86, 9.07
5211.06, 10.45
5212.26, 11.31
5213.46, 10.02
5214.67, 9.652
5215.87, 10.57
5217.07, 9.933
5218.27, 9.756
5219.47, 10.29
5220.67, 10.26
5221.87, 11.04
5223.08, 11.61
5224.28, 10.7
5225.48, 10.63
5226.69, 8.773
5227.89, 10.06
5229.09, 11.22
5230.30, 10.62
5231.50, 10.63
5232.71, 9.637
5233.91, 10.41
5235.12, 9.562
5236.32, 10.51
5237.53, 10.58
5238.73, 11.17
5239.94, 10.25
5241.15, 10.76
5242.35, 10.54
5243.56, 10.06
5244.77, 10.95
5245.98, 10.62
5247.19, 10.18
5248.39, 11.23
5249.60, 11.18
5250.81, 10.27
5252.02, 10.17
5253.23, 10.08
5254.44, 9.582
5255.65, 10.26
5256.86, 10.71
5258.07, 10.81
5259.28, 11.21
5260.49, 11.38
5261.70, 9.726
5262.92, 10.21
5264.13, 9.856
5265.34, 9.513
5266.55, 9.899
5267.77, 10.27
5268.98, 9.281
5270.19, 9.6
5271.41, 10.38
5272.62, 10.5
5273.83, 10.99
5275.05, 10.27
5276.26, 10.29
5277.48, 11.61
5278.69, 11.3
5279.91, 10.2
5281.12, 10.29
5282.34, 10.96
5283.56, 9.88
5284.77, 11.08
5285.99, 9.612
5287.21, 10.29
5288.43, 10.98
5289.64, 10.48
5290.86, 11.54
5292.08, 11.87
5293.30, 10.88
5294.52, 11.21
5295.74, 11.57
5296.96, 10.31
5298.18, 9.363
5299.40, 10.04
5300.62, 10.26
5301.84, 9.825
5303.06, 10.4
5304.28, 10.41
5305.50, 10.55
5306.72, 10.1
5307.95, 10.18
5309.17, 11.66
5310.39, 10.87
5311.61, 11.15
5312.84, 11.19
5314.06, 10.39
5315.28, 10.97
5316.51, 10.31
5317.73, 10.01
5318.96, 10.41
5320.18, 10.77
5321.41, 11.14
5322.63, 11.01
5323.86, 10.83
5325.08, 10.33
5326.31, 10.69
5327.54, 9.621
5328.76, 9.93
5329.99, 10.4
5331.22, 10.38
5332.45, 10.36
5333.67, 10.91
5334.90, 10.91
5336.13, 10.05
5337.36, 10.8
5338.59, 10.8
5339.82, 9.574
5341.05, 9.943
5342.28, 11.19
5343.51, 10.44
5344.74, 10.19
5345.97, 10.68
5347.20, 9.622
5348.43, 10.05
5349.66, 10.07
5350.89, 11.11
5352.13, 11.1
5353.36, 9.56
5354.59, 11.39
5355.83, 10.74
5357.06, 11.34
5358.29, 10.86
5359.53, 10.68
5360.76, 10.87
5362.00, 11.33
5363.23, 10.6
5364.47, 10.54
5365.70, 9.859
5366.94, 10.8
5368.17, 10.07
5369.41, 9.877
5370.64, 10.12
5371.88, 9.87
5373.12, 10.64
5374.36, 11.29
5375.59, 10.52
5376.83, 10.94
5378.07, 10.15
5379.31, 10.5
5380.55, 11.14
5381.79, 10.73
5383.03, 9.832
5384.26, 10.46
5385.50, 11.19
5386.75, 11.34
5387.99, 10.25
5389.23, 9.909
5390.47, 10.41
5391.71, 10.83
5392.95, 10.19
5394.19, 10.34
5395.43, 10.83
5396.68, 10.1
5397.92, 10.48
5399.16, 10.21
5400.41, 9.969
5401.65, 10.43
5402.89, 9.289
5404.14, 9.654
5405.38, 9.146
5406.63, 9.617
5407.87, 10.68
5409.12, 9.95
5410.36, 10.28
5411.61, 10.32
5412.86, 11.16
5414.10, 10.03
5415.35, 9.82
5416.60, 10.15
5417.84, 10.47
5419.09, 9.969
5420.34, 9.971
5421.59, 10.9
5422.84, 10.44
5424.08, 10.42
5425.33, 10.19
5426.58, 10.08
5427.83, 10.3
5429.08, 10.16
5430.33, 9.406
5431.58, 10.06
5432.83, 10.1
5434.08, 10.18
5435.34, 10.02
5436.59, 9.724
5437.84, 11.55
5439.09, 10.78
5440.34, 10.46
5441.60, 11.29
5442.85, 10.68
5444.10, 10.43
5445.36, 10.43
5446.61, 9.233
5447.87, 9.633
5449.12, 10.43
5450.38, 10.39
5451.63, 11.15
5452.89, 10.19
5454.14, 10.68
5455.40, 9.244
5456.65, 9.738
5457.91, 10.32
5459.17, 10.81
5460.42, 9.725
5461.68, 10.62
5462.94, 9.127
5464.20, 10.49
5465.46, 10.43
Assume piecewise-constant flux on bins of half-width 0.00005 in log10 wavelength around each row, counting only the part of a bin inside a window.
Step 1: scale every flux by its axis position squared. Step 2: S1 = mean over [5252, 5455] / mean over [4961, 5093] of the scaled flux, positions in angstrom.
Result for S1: 1.1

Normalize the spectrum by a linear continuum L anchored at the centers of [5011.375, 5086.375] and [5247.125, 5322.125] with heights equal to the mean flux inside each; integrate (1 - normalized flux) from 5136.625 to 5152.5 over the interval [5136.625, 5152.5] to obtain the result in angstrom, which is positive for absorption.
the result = 0.61 angstrom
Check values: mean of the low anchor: 10.8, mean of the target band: 10.3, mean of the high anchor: 10.5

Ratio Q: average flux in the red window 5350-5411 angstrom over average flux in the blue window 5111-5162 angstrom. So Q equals 0.98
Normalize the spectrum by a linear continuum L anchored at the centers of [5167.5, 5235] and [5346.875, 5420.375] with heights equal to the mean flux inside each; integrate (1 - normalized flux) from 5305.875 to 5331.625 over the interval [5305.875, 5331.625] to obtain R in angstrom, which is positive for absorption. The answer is -0.8 angstrom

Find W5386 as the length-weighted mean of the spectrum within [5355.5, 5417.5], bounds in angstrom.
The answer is 10.4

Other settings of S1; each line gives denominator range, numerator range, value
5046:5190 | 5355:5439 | 1.09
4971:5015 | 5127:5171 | 1.02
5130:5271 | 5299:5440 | 1.09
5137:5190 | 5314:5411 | 1.12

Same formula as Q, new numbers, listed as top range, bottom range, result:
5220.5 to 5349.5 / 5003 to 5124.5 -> 0.97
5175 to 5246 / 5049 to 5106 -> 0.94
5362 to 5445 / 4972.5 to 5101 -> 0.95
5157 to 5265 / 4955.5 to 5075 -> 0.94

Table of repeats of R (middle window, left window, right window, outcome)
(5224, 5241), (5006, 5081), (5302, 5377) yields 0.5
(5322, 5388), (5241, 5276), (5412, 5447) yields -1.3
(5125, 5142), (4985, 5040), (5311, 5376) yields 0.8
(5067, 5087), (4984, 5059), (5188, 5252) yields 0.4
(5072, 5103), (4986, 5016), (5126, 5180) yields -0.3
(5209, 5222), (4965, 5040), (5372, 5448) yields 0.5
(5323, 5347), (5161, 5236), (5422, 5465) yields -0.6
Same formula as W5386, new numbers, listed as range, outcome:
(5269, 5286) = 10.5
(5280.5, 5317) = 10.6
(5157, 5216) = 10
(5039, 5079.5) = 11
